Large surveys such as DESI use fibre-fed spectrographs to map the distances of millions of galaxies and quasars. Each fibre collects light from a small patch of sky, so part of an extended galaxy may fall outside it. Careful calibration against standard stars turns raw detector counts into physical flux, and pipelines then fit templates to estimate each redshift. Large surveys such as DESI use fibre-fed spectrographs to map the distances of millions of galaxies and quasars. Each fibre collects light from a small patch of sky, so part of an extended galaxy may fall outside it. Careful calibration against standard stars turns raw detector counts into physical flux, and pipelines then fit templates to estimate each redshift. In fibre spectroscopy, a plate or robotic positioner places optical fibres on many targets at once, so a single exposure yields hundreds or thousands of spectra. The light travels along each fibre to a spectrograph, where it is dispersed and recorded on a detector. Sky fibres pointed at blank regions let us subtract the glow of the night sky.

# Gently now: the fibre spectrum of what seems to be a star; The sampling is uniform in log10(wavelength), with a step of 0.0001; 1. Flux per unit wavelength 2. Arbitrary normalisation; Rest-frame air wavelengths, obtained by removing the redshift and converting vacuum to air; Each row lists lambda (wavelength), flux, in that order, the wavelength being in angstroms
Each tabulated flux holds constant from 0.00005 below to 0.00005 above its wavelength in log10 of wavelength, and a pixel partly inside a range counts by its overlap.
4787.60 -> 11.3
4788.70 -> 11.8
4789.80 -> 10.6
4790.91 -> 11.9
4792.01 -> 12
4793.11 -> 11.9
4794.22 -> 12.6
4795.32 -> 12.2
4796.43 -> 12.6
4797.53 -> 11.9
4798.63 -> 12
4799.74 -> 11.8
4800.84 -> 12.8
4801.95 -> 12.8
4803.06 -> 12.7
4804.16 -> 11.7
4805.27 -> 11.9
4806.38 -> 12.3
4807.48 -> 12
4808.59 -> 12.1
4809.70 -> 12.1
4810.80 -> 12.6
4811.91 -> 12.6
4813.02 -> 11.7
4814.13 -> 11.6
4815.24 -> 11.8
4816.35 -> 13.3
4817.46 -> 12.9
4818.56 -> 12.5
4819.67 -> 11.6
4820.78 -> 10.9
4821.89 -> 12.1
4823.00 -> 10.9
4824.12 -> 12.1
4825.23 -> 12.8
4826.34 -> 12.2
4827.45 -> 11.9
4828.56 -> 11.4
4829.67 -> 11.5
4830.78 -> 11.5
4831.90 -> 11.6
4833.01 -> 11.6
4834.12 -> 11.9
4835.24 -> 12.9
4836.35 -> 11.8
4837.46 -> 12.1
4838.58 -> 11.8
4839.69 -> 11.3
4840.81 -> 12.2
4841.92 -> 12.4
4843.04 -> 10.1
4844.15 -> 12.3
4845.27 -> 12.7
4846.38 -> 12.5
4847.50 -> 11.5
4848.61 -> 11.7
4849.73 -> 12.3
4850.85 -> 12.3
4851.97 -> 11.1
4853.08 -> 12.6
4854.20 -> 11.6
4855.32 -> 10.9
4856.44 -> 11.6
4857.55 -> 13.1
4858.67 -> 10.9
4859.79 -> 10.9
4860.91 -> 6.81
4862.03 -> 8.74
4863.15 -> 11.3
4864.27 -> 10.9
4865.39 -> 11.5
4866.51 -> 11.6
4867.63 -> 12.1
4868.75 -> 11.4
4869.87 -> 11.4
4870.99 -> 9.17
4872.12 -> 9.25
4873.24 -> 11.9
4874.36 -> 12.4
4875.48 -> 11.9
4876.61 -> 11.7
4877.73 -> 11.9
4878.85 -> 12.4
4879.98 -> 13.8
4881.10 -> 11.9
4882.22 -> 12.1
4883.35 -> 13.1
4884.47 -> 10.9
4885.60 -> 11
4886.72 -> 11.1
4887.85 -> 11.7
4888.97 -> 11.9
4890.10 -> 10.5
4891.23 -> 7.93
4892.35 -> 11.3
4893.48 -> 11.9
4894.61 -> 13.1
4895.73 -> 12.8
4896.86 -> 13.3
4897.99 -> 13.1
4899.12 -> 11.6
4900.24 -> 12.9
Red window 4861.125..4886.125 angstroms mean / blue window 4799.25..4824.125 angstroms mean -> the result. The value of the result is 0.94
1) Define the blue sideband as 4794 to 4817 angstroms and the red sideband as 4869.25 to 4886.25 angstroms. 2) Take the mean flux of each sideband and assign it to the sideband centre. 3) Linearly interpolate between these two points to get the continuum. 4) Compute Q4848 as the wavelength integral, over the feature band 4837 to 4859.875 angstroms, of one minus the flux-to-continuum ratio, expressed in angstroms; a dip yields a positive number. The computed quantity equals 0.13 angstroms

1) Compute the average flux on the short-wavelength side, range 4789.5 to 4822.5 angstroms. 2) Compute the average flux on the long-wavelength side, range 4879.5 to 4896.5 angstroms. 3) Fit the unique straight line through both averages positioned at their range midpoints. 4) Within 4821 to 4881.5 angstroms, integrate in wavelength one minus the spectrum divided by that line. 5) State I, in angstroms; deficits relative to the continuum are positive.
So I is 1.48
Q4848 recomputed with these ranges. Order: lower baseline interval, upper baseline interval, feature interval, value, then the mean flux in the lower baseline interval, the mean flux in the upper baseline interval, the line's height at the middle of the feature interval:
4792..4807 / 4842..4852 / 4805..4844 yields 0.4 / 12.2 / 11.9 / 12.1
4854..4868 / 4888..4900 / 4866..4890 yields -0.6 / 10.9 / 11.8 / 11.3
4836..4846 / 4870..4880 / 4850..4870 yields 0.8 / 11.9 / 11.5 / 11.6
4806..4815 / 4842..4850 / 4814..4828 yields 0.0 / 12.1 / 11.9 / 12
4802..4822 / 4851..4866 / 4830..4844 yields -0.3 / 12.2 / 11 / 11.5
